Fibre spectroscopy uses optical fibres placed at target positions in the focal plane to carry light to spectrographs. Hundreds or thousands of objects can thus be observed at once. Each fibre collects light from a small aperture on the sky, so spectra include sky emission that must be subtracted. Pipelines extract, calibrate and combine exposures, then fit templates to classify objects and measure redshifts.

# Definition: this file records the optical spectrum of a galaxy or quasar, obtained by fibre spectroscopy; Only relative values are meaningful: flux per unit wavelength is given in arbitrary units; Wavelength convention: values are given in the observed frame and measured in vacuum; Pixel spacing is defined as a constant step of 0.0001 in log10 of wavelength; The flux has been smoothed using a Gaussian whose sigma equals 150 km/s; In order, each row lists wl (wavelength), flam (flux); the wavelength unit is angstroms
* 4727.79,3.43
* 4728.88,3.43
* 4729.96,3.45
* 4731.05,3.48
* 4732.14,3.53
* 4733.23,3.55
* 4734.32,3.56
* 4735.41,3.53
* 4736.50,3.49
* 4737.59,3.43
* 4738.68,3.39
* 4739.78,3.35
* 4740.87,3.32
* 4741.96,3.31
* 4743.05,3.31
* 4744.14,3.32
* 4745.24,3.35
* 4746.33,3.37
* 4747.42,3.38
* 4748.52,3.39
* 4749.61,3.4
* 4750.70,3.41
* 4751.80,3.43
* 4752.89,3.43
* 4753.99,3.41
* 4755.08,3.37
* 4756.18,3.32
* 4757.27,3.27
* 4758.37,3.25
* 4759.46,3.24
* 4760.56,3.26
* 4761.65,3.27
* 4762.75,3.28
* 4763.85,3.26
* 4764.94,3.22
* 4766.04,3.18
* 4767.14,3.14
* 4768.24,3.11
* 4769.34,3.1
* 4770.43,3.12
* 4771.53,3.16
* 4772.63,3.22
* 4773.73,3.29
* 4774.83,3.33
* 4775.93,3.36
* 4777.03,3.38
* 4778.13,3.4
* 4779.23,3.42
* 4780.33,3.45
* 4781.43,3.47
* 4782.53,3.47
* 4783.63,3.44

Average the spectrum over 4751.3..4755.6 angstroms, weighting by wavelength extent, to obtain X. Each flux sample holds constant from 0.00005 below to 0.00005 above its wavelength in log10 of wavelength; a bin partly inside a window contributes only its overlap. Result 3.41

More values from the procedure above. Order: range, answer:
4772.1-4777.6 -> 3.32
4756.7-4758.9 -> 3.26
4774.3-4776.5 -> 3.34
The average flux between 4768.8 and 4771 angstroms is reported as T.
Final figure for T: 3.12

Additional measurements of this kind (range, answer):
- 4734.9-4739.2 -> 3.46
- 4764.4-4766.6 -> 3.19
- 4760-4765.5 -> 3.26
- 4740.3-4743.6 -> 3.32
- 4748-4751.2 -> 3.41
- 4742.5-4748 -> 3.34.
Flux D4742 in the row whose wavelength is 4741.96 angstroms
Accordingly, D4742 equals 3.31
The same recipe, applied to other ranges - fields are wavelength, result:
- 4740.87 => 3.32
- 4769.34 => 3.1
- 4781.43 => 3.47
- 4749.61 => 3.4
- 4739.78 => 3.35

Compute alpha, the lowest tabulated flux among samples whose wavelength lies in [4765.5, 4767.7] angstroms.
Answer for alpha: 3.14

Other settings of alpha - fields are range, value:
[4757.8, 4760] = 3.24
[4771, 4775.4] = 3.16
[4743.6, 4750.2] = 3.32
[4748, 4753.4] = 3.39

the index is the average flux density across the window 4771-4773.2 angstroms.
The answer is 3.19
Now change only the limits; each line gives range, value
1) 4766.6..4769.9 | 3.12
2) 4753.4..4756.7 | 3.36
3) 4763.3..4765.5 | 3.24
